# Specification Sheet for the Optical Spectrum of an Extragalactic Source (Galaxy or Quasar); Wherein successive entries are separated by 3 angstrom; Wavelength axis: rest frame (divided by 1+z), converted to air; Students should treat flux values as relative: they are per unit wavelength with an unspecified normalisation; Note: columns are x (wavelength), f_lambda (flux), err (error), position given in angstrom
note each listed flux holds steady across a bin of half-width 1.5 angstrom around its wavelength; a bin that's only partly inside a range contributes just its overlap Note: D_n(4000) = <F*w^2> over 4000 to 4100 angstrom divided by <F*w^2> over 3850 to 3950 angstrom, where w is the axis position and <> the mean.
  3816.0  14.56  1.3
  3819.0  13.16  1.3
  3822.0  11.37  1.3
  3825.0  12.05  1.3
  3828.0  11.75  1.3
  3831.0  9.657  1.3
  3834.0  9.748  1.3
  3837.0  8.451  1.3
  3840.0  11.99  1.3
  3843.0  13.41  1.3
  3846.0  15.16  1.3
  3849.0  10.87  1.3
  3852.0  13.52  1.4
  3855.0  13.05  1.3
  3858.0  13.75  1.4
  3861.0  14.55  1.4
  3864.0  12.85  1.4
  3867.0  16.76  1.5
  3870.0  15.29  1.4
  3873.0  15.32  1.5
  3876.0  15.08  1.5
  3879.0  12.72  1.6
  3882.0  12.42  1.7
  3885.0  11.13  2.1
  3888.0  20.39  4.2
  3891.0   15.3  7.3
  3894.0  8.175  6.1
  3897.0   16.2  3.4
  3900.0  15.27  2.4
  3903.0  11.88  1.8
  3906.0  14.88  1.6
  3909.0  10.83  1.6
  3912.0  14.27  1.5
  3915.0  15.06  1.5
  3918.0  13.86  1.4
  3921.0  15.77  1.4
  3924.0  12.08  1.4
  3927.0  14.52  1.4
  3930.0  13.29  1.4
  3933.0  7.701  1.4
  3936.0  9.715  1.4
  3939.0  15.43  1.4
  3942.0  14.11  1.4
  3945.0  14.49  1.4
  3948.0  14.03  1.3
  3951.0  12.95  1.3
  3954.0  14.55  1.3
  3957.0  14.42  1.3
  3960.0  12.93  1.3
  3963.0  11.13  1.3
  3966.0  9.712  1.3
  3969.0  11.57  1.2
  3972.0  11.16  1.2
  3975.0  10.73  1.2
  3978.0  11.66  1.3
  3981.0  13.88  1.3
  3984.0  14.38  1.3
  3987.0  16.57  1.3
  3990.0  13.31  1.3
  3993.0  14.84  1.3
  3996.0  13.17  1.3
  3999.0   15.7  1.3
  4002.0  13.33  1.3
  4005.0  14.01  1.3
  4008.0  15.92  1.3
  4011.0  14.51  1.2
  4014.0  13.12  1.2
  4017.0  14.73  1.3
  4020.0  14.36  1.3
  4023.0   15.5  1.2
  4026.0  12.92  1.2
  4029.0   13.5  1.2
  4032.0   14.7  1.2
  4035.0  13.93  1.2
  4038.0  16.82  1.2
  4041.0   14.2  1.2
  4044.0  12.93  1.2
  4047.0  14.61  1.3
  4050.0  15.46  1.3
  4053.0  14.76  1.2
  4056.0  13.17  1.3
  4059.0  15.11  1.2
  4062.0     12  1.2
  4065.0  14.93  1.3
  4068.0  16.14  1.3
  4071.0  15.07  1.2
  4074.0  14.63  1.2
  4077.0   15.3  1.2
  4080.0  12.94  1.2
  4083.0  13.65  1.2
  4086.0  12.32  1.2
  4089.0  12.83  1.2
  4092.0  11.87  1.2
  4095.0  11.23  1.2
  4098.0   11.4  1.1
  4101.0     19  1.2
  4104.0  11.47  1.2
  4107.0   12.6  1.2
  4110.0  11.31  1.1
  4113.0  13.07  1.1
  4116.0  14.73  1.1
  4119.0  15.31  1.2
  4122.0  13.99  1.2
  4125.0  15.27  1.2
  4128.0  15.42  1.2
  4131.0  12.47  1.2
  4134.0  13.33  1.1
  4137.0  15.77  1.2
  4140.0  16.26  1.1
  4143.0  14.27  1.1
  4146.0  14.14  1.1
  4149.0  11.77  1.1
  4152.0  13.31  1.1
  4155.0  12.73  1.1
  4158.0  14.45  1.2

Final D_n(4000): 1.1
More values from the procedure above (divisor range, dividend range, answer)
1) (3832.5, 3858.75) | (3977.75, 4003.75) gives 1.26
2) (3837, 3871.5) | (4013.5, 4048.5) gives 1.16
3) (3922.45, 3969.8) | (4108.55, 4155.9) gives 1.21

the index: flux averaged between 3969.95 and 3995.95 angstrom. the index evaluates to 13.3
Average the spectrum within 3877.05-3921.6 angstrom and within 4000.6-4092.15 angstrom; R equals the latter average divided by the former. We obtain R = 1.0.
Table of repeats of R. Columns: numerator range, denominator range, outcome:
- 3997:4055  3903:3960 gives 1.08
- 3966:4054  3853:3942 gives 1.02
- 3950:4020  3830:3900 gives 1.00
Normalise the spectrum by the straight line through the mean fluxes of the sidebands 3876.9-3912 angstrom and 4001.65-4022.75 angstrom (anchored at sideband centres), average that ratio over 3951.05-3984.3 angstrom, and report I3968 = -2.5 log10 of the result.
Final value 0.15 mag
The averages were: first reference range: 13.6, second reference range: 14.4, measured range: 12.3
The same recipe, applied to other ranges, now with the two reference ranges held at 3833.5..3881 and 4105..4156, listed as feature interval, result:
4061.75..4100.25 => 0.02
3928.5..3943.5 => 0.12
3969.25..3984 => 0.13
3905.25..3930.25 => -0.03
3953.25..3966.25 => 0.07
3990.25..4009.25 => -0.06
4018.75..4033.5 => -0.04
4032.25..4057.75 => -0.06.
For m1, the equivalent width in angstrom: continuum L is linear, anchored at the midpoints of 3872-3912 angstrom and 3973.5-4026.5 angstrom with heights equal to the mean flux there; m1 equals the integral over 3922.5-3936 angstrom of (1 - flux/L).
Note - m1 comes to 2.2 angstrom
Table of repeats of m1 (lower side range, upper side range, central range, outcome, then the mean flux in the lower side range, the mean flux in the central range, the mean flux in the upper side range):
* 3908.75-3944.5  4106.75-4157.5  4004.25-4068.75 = -4.0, 13.2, 14.4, 13.9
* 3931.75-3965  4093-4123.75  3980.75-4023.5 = -4.7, 12.9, 14.5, 13.4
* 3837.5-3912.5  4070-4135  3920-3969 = 3.0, 13.7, 12.9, 13.6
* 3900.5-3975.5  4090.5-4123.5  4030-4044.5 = -1.6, 12.9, 14.6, 13.3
